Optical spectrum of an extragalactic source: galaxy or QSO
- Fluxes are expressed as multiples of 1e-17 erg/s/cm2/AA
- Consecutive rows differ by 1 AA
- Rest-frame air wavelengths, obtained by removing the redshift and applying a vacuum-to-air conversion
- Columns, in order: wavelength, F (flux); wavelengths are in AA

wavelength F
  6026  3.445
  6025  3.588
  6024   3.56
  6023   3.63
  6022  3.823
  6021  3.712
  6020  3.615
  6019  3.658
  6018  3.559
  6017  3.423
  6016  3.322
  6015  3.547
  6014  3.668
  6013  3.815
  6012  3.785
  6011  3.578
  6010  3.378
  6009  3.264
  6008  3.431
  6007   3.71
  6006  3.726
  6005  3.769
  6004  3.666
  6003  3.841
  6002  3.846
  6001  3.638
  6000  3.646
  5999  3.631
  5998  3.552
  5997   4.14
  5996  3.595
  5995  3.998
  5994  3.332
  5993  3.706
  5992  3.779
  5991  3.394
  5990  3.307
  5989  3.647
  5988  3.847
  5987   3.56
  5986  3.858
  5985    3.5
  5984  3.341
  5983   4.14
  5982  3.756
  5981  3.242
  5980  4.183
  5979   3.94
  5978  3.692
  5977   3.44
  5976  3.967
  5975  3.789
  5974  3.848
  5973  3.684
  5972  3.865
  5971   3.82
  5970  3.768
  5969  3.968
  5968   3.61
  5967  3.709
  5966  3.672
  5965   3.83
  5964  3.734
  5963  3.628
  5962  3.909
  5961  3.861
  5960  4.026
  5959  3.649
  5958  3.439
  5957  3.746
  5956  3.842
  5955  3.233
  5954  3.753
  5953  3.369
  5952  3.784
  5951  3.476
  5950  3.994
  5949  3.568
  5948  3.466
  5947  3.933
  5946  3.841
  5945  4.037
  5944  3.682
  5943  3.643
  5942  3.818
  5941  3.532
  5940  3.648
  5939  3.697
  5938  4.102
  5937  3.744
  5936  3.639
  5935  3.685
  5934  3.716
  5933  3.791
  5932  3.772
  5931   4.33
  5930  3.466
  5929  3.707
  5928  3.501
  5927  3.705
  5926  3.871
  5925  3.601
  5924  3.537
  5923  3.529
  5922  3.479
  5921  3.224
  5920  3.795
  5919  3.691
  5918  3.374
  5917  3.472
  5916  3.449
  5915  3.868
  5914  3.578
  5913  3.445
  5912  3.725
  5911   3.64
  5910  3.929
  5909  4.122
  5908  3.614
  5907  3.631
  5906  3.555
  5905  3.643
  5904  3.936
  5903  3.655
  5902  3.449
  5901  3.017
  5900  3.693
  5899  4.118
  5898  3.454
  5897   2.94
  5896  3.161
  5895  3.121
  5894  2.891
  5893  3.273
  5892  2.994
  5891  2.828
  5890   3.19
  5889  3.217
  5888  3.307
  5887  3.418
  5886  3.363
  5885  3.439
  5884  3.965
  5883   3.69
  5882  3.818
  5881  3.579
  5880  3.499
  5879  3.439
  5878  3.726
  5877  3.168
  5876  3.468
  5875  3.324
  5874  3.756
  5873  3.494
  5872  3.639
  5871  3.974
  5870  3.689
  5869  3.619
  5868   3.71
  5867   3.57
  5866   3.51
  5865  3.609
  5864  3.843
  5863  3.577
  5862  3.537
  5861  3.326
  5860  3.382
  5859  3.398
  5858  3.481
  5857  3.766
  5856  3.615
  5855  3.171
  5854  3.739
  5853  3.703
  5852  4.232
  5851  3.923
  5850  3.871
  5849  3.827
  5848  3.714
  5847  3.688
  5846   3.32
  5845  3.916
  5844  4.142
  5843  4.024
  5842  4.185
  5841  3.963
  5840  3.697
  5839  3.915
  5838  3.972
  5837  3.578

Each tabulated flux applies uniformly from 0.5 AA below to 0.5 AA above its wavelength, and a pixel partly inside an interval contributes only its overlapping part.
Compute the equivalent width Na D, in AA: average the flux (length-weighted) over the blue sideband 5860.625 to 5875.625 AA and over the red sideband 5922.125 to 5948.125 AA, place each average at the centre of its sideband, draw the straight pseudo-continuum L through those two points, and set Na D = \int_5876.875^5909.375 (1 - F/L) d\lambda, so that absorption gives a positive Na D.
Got 1.8 AA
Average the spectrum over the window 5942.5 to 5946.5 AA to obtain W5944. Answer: 3.8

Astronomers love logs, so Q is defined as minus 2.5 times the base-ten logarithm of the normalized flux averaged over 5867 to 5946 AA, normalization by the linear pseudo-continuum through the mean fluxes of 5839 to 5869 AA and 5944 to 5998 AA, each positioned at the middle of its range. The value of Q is 0.040 mag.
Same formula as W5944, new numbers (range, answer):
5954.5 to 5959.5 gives 3.58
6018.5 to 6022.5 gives 3.7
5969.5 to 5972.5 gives 3.82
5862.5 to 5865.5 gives 3.68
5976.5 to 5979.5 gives 3.69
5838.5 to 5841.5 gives 3.86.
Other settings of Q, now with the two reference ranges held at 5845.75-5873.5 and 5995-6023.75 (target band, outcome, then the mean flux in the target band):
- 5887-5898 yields 0.17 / 3.12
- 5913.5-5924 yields 0.03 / 3.55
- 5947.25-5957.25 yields 0.01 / 3.63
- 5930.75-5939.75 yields -0.05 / 3.81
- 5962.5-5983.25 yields -0.04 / 3.77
